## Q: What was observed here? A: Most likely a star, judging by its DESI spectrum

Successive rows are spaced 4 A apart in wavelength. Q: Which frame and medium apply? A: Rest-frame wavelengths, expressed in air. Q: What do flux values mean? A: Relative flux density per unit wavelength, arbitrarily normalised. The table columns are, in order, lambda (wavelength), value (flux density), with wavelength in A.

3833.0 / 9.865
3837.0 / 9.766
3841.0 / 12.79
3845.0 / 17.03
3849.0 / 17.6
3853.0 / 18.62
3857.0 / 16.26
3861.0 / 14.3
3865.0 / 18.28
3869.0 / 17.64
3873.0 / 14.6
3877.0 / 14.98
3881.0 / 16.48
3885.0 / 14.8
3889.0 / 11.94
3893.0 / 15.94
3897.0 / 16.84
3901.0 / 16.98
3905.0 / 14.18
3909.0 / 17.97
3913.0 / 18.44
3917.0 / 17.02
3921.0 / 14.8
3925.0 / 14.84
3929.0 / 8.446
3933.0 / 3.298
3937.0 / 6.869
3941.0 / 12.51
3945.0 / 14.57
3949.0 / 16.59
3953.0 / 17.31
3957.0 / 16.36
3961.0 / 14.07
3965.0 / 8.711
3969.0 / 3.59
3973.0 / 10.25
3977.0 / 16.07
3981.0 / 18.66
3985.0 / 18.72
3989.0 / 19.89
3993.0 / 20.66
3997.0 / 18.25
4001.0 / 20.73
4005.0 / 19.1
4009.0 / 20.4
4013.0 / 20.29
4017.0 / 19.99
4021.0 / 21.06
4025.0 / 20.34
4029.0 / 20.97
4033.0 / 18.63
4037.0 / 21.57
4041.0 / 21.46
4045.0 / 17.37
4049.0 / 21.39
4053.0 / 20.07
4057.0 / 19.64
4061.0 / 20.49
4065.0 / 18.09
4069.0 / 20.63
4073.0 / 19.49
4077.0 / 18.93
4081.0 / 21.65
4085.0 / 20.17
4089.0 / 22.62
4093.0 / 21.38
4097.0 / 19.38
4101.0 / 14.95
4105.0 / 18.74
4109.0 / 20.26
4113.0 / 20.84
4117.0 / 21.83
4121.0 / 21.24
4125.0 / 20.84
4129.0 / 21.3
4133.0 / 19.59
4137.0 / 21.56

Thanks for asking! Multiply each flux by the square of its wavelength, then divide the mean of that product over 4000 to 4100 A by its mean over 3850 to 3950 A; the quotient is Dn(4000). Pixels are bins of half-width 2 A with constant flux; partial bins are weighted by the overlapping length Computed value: 1.48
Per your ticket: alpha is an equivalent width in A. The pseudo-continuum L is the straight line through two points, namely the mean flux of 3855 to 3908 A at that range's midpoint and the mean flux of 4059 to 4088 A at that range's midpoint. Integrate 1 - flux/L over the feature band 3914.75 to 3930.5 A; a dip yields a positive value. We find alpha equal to 2.4 A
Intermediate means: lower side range 15.7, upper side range 20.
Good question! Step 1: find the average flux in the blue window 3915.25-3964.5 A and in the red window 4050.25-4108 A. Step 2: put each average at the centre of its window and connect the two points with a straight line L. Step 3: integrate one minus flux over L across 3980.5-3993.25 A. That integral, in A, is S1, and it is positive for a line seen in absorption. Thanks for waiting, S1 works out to -3.5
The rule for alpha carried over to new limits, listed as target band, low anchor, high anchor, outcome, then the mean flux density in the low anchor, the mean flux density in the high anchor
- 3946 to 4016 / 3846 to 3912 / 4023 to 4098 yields 7.67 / 16.1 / 20.2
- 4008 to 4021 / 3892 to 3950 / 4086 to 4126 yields -2.49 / 13.9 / 20.2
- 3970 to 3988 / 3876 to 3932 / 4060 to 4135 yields 1.68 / 15.1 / 20.1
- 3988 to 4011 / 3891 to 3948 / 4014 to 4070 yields -2.46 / 13.8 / 20.1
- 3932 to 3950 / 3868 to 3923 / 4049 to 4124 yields 6.45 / 15.9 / 20.1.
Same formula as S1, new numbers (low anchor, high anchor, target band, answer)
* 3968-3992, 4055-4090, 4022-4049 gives -3.0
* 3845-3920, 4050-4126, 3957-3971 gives 6.2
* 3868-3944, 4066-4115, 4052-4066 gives -0.6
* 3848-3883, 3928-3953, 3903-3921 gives -5.0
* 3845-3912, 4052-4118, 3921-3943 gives 9.5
